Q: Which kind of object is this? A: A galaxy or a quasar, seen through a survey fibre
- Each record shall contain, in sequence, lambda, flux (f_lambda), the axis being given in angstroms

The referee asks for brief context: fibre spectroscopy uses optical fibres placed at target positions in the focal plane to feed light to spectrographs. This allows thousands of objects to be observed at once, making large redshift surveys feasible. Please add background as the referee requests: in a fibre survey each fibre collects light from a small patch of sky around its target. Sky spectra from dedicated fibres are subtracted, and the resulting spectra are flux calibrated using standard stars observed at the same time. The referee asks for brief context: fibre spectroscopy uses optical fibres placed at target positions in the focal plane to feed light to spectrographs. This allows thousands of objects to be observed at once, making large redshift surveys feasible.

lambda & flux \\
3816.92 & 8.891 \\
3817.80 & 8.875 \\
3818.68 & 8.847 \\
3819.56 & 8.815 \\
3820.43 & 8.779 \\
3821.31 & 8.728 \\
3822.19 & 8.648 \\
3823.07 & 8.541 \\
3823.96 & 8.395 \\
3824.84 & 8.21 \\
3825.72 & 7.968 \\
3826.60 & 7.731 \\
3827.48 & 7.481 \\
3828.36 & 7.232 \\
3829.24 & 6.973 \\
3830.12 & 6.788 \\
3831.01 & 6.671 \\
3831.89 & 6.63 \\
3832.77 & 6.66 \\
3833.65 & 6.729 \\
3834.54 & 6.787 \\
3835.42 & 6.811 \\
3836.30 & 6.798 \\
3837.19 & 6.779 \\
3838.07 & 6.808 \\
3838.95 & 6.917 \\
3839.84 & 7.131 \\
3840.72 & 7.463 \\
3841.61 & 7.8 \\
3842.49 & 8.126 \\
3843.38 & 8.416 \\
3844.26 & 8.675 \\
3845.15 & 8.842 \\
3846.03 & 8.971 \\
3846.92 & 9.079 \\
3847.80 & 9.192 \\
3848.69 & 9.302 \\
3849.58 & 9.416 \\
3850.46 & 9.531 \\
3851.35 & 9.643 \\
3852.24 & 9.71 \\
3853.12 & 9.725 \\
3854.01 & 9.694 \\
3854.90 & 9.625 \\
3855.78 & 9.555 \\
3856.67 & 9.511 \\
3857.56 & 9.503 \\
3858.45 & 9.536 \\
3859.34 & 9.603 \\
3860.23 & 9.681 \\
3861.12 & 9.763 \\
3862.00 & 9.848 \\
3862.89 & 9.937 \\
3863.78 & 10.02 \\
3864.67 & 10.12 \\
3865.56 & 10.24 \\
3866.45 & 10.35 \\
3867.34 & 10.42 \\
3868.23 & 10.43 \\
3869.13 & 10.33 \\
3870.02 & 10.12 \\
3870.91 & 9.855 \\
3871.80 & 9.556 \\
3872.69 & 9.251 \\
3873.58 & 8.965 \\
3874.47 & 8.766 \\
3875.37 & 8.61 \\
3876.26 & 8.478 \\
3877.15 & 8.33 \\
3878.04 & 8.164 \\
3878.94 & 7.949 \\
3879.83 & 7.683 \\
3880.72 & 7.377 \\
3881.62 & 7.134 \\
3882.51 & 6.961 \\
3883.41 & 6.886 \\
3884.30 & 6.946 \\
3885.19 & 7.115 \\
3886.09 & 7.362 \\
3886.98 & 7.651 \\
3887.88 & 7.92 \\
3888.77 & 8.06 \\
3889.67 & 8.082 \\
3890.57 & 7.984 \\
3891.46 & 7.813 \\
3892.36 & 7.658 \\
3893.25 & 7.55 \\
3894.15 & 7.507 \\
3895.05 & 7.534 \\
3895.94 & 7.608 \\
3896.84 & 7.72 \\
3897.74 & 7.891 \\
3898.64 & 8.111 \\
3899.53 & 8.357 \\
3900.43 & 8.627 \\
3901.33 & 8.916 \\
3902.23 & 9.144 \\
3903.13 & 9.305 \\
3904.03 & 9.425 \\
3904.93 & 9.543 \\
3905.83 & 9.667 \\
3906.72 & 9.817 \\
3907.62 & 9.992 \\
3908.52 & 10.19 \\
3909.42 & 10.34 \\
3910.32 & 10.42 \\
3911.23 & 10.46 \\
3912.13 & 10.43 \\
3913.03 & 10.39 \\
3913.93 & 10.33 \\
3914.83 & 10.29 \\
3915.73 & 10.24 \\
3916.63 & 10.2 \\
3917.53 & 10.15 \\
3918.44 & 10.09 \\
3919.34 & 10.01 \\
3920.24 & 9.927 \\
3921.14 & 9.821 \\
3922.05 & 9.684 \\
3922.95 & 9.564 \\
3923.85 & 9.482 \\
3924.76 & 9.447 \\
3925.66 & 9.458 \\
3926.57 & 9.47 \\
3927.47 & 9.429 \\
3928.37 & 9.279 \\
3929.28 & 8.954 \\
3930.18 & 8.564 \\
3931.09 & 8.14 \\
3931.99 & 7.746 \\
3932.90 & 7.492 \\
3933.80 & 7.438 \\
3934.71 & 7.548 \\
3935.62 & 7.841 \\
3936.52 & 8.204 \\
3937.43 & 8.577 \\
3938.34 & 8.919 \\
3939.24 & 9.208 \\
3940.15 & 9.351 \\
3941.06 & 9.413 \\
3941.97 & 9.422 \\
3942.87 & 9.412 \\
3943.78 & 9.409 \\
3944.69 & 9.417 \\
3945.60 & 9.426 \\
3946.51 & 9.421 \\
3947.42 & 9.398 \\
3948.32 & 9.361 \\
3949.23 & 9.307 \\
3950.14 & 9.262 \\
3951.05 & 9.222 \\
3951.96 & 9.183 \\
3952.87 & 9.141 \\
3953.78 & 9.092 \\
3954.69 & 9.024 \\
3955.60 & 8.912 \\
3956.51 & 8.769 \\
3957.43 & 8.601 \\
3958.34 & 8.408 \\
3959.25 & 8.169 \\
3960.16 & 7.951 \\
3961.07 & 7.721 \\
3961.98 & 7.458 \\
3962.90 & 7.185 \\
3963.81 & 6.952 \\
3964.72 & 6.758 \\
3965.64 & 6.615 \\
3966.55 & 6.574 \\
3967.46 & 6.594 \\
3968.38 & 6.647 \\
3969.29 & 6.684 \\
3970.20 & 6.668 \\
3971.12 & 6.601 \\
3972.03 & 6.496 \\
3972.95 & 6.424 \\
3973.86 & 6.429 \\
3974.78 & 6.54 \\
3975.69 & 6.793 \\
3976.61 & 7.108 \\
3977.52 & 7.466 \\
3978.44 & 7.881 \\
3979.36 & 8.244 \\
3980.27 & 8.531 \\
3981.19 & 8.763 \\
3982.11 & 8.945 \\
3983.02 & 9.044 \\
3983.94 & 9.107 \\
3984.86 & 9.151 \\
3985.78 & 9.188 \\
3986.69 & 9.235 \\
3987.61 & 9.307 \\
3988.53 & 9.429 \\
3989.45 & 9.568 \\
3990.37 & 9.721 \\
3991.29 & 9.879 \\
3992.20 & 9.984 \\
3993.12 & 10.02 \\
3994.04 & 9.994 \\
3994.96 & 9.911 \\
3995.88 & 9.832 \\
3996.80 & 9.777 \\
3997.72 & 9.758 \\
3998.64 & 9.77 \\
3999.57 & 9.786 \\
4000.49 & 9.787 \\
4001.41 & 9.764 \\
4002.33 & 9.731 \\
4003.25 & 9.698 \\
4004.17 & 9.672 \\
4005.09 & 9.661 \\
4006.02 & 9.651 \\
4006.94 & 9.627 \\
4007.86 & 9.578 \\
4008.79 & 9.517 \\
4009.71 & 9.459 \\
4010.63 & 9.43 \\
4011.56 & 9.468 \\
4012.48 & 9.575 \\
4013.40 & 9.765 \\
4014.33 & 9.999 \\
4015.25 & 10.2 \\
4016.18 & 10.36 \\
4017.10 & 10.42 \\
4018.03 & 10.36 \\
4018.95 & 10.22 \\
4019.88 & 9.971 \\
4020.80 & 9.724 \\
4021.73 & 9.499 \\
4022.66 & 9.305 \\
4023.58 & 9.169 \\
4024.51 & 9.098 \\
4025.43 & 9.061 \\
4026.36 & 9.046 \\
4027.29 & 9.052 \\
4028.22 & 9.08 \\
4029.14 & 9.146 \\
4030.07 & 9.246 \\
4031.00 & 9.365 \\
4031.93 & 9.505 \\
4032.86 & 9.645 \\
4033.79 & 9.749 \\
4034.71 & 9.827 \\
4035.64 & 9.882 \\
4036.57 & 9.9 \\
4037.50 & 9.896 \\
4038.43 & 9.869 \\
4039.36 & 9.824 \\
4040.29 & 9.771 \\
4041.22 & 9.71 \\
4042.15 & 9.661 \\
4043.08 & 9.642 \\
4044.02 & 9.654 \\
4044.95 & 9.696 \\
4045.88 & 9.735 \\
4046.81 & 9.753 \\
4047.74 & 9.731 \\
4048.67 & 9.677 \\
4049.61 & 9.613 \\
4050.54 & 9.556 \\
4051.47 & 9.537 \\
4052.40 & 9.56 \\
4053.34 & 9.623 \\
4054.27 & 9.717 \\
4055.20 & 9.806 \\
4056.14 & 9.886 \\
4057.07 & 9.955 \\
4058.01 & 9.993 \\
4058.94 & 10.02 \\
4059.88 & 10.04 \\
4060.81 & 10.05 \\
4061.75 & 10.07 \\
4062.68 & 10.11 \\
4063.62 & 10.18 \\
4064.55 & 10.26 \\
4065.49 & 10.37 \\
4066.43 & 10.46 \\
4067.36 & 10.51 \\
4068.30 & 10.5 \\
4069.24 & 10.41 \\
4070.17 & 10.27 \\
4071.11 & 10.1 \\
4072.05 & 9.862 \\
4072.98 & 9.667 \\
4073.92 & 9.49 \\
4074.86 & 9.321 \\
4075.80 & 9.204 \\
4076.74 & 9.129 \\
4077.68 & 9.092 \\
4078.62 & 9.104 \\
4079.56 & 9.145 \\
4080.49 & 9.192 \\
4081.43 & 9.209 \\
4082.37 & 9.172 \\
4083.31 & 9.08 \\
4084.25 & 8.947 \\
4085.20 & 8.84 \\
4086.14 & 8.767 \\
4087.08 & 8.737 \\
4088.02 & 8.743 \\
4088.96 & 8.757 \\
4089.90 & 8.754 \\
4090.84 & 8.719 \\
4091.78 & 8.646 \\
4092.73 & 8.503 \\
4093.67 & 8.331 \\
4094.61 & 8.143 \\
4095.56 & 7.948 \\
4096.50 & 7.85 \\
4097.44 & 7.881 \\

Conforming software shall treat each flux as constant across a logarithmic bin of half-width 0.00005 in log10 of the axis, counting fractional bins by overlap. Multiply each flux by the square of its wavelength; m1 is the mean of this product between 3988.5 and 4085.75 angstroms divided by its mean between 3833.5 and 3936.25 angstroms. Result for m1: 1.18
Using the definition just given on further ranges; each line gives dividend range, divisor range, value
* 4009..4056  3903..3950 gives 1.08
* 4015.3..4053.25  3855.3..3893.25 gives 1.19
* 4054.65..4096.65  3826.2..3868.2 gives 1.23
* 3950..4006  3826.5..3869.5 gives 1.05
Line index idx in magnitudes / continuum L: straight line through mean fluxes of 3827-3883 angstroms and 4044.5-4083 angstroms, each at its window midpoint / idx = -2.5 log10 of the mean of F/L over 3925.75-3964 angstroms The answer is 0.05 mag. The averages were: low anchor 8.61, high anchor 9.77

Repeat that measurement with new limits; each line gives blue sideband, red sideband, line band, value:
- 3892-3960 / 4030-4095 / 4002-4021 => -0.048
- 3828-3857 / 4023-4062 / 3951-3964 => 0.075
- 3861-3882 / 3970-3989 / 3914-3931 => -0.119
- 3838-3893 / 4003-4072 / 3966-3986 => 0.245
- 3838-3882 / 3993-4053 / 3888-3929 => 0.005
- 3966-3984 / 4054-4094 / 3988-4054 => -0.163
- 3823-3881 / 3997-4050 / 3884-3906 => 0.098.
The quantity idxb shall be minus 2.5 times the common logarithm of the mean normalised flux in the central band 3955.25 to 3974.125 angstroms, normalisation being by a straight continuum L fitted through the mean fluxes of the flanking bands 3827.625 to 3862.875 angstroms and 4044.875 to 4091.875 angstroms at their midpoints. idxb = 0.24 mag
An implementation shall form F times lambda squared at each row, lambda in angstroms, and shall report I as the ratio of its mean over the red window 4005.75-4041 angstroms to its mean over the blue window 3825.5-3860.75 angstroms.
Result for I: 1.28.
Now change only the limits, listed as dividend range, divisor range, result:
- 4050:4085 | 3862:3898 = 1.26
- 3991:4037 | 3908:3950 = 1.08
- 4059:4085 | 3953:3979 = 1.39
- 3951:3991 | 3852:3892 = 0.95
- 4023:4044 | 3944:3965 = 1.15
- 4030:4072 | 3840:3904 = 1.24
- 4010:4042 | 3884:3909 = 1.23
